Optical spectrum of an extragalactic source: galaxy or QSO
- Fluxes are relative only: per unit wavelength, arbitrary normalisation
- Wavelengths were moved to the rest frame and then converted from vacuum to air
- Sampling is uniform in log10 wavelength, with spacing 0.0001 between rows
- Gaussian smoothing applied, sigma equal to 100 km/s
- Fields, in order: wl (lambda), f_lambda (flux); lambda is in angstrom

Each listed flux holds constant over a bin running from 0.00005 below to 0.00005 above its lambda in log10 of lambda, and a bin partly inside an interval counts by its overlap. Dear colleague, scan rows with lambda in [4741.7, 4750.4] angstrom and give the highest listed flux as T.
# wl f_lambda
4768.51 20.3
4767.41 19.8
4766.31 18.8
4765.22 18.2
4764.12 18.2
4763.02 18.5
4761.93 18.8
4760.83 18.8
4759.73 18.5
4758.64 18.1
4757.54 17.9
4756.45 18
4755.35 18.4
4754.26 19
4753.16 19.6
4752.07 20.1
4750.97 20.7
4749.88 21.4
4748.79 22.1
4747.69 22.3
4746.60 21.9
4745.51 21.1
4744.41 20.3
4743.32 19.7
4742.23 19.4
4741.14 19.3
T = 22.3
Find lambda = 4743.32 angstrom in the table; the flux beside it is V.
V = 19.7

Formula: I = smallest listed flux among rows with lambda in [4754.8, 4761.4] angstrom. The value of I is 17.9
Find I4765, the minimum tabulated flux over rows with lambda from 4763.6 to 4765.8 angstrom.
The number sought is 18.2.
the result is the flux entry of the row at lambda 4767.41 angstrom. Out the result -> 19.8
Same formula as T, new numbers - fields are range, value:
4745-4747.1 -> 21.9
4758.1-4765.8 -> 18.8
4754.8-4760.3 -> 18.5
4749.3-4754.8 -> 21.4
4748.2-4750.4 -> 22.1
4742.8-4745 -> 20.3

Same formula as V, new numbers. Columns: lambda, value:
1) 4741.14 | 19.3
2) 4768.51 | 20.3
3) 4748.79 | 22.1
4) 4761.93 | 18.8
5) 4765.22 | 18.2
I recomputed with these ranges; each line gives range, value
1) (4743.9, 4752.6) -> 20.1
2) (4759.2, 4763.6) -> 18.5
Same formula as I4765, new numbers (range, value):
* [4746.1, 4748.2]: 21.9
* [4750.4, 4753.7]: 19.6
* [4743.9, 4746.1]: 20.3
